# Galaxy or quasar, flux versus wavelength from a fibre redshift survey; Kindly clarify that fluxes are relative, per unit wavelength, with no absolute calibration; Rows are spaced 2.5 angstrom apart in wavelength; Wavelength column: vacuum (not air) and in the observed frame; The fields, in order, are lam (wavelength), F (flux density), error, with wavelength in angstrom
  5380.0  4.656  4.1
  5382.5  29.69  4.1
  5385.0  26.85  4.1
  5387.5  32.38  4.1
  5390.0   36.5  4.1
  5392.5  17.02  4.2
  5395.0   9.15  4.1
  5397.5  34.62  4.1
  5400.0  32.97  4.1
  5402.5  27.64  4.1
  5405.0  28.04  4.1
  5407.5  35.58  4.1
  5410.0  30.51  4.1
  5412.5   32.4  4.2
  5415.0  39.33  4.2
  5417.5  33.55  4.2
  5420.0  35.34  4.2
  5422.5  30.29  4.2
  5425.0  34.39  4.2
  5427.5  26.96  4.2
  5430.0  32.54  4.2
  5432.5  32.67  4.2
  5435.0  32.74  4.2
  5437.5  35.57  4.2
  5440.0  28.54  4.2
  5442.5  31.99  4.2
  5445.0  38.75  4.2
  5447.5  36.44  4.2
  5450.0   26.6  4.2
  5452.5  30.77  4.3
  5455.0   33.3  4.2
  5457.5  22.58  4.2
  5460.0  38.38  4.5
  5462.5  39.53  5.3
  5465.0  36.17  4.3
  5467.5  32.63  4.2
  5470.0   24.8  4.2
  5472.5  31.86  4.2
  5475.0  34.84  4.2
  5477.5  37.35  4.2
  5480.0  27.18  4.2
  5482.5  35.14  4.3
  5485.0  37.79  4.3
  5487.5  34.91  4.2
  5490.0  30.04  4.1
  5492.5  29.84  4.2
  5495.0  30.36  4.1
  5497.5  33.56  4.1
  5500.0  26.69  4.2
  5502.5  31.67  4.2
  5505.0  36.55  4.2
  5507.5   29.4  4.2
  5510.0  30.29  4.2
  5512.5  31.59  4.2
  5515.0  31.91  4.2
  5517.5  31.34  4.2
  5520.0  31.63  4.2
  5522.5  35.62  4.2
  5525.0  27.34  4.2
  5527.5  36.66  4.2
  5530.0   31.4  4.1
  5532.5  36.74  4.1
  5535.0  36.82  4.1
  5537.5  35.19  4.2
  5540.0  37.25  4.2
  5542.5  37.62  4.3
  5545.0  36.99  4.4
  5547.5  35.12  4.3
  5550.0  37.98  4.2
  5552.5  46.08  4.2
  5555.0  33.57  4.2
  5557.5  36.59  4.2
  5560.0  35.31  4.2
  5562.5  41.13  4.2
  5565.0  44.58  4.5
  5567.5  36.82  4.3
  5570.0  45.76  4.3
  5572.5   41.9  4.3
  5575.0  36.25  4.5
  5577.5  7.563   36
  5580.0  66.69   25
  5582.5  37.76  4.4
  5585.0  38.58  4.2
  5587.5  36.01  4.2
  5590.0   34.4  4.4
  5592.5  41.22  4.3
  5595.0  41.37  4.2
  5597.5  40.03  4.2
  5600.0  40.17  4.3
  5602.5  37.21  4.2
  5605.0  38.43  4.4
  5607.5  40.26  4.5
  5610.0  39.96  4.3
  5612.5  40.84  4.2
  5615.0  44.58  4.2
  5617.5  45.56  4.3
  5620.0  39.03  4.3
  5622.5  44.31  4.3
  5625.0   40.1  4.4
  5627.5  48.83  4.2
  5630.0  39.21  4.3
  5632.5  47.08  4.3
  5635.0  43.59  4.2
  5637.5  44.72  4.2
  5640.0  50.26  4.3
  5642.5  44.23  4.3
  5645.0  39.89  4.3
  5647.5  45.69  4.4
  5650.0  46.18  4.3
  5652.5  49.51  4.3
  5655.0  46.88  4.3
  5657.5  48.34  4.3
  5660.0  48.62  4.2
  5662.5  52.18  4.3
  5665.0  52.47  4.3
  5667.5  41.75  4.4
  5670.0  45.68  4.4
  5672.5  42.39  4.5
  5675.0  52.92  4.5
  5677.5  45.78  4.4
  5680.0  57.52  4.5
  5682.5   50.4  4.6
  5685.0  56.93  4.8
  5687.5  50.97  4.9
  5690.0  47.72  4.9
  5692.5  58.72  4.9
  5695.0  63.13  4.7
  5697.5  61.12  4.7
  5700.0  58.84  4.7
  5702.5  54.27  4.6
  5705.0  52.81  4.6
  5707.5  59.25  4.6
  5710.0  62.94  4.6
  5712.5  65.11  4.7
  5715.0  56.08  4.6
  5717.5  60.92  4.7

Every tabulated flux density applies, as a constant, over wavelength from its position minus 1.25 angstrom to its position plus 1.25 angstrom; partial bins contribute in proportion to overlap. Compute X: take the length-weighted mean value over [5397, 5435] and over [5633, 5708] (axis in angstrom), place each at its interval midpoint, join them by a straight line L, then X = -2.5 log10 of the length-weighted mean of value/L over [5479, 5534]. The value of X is 0.20 mag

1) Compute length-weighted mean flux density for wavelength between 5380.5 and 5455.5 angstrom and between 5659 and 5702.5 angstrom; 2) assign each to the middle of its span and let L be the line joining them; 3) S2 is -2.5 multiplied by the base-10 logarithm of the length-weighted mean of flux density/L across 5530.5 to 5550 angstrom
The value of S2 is 0.12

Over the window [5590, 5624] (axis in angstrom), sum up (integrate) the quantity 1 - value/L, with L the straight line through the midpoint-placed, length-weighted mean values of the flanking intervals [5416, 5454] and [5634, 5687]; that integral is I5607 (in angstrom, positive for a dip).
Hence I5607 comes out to 2.7 angstrom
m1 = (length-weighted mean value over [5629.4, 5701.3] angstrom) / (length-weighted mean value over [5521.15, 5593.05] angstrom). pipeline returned 1.32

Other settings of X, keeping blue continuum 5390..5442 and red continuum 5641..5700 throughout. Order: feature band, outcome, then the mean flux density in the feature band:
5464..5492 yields 0.08 mag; 32.9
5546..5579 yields 0.13 mag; 37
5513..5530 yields 0.20 mag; 32.3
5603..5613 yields 0.15 mag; 39.6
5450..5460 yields 0.13 mag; 29.8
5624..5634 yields 0.07 mag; 43.9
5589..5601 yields 0.13 mag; 39.5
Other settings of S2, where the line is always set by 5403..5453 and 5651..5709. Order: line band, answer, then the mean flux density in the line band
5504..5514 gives 0.216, 31.8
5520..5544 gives 0.169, 34.8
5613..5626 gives 0.115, 42.7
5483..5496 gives 0.141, 32.8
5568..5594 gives 0.153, 38.6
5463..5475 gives 0.113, 32.2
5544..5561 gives 0.132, 37.4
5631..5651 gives 0.092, 45.1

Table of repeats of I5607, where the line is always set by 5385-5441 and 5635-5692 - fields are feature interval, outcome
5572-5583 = 1.2 angstrom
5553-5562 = 0.9 angstrom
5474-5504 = 3.0 angstrom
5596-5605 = 1.0 angstrom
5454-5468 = 0.1 angstrom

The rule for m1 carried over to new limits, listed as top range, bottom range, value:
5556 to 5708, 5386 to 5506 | 1.42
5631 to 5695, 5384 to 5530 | 1.53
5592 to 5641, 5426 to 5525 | 1.31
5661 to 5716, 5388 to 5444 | 1.75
